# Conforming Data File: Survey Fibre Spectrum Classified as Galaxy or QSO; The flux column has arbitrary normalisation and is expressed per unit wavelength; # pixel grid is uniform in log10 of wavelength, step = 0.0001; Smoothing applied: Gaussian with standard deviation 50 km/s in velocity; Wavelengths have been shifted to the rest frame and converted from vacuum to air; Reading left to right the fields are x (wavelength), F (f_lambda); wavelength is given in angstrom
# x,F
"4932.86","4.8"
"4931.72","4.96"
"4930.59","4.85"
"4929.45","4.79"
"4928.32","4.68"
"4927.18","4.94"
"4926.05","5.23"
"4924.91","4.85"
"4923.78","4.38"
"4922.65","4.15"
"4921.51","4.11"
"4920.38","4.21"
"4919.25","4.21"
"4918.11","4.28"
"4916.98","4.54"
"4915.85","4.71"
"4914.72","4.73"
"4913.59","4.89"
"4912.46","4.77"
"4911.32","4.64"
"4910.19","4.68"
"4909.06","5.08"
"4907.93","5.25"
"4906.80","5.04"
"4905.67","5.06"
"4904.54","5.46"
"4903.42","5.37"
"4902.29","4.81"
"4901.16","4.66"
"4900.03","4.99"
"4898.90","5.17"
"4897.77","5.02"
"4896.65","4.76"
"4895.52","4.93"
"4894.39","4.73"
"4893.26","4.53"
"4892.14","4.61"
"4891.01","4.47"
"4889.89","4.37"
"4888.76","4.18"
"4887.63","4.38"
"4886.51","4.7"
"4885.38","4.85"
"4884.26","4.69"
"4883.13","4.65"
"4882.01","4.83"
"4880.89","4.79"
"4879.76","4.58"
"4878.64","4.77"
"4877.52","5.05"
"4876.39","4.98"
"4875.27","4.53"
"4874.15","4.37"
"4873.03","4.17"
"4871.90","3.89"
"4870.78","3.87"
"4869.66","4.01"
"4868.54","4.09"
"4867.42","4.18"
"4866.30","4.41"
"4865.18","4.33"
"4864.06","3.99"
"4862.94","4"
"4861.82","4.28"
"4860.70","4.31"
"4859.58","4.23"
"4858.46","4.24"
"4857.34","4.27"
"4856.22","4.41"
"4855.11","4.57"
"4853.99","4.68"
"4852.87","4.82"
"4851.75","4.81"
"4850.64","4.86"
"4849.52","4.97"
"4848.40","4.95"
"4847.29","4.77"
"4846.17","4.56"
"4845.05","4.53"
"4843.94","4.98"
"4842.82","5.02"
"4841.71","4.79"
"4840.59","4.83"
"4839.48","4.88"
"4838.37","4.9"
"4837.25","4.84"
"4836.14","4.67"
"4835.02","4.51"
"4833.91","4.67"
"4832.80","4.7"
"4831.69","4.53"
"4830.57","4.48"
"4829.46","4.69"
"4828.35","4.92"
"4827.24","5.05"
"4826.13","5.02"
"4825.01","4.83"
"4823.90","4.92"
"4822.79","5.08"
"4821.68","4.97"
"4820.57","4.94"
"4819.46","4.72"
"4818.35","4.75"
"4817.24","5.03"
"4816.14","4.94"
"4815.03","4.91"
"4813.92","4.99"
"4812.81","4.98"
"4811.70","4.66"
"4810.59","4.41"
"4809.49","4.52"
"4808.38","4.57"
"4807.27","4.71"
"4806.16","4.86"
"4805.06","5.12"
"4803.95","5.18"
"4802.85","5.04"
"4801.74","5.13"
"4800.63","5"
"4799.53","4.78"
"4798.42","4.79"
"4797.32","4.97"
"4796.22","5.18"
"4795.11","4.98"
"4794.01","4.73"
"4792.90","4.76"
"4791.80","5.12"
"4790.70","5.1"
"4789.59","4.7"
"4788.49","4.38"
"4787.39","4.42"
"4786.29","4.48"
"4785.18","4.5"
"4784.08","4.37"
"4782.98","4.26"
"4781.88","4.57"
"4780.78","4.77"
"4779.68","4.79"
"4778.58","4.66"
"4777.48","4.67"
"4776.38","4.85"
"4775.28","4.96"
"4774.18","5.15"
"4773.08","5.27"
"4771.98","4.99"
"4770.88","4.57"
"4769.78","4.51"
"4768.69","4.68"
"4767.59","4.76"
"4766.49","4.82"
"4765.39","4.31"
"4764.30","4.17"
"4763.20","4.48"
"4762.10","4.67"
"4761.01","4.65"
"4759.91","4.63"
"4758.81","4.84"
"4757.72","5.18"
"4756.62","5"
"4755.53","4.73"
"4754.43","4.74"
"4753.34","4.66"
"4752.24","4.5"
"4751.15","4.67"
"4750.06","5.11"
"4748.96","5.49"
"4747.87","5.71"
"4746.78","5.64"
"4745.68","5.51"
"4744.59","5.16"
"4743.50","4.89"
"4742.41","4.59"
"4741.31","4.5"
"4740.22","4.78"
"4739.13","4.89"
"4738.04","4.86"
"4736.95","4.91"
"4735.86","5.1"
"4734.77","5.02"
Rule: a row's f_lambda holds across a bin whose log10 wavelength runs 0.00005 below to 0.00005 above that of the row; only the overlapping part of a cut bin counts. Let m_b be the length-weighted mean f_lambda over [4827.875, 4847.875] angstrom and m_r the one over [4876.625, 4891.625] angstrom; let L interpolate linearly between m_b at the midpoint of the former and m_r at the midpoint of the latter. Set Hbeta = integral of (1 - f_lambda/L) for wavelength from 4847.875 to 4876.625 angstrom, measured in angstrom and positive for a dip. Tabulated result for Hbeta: 1.9 angstrom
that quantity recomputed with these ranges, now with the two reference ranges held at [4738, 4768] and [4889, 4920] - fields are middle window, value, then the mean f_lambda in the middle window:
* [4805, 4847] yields 0.2 angstrom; 4.8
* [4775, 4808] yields 0.3 angstrom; 4.79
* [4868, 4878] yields 1.0 angstrom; 4.32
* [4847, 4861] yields 0.6 angstrom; 4.61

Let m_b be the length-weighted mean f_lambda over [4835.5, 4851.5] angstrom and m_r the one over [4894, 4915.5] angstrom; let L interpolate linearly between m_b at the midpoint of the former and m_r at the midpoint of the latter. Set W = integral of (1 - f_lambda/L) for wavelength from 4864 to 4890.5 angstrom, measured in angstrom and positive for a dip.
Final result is 2.4 angstrom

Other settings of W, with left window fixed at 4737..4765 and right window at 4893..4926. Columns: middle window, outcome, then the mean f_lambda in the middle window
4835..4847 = 0.1 angstrom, 4.78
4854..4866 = 1.3 angstrom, 4.29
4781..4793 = 0.6 angstrom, 4.61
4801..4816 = -0.1 angstrom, 4.85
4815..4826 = -0.2 angstrom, 4.91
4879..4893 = 0.6 angstrom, 4.59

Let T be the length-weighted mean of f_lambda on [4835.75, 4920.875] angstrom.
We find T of 4.64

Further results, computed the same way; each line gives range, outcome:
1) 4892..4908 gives 4.96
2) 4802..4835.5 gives 4.83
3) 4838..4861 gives 4.69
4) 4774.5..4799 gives 4.73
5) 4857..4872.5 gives 4.15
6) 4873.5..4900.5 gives 4.7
